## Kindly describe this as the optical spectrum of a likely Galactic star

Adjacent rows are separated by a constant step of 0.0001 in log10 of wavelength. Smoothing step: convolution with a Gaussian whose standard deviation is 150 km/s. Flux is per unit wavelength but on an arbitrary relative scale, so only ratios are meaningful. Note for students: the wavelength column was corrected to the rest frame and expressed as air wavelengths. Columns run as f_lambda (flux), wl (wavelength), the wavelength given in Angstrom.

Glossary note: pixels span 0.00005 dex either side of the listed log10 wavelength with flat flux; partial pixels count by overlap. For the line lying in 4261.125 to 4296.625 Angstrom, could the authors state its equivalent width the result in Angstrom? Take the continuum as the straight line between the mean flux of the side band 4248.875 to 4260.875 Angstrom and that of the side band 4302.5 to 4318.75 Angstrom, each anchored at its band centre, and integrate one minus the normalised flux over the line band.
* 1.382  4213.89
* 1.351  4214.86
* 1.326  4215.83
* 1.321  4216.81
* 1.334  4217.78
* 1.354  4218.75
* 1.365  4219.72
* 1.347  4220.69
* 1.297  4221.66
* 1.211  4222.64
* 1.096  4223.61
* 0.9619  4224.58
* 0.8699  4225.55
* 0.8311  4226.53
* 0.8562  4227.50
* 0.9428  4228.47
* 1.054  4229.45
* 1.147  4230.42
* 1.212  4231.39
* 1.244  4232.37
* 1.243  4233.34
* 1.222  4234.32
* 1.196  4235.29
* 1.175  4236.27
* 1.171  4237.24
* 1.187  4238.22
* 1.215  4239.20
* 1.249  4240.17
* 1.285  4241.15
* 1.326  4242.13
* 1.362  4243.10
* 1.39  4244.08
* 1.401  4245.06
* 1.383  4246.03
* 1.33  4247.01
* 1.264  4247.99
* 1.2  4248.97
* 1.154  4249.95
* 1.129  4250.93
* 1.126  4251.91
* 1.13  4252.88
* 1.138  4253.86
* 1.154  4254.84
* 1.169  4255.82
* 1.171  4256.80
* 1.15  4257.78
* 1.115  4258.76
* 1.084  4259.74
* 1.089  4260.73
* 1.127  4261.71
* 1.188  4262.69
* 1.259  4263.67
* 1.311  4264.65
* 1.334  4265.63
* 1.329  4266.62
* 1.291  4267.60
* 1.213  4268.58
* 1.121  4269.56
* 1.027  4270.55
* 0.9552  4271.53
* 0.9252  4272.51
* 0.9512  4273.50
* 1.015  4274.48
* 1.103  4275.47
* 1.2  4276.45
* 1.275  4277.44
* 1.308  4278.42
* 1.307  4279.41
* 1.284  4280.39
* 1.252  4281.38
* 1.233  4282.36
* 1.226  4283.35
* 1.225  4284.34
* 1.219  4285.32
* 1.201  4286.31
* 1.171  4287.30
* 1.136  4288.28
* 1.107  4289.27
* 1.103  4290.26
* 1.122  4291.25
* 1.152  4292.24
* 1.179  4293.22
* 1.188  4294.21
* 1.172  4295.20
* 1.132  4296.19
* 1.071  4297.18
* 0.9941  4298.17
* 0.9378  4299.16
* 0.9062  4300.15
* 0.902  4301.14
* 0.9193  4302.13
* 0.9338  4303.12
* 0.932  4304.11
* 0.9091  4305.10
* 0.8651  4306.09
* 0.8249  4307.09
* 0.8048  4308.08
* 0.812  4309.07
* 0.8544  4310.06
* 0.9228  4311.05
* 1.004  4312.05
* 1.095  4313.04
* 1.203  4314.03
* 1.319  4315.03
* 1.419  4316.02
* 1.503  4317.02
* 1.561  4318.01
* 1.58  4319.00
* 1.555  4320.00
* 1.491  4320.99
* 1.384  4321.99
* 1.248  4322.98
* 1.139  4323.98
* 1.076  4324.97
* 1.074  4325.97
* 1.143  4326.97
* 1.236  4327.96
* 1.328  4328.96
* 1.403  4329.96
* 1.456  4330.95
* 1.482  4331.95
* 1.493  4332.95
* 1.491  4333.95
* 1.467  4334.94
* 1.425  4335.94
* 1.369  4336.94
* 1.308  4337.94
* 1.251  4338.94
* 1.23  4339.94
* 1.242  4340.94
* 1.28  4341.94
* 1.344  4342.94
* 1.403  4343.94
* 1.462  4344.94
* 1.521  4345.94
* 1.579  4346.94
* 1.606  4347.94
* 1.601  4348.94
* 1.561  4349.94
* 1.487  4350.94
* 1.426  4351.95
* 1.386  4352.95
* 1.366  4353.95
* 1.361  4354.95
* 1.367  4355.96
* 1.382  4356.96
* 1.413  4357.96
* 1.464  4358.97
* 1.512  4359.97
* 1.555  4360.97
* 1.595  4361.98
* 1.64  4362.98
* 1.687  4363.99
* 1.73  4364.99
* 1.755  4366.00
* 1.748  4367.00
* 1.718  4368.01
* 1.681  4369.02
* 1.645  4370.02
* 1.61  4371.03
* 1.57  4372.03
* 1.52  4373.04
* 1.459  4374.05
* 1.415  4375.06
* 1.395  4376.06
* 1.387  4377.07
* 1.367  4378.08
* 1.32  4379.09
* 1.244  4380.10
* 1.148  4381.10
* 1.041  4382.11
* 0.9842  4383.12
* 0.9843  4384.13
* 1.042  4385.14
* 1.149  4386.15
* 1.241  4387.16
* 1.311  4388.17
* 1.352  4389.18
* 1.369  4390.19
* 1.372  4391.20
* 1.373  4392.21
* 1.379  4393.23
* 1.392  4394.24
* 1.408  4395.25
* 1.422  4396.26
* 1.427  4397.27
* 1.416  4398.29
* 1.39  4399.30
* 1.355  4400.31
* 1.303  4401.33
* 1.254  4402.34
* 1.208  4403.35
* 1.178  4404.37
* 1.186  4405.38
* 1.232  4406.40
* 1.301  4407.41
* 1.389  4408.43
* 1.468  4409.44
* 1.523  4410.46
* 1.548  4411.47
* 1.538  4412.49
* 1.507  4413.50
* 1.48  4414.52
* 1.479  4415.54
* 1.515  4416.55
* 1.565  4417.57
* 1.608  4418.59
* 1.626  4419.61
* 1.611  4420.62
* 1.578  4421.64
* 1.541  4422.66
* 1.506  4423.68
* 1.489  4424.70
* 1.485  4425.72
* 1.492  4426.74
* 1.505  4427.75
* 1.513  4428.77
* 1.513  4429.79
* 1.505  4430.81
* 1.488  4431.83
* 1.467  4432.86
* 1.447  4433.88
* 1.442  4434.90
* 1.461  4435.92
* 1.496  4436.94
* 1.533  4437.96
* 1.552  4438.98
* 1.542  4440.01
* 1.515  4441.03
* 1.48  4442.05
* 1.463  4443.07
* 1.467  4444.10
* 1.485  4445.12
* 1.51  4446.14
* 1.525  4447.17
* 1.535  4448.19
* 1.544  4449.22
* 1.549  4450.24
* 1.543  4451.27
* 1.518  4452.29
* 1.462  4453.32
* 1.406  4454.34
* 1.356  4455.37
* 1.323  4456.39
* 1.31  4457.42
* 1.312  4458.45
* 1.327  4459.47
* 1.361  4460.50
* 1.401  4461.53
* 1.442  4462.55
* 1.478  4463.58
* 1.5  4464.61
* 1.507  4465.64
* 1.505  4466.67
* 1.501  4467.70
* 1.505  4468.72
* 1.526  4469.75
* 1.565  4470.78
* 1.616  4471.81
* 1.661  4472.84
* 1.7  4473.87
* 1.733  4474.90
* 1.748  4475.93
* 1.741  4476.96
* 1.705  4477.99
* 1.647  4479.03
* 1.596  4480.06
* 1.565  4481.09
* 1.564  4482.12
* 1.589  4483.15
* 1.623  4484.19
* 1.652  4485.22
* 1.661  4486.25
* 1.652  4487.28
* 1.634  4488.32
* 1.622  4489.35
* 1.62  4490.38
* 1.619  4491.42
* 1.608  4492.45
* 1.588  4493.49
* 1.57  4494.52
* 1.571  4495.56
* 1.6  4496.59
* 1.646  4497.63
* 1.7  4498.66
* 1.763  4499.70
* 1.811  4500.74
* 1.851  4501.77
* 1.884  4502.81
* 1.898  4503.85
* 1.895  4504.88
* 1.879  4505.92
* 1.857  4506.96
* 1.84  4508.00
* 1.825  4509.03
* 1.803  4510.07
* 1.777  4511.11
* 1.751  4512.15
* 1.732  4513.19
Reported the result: -2.2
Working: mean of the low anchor 1.14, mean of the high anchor 1.07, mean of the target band 1.18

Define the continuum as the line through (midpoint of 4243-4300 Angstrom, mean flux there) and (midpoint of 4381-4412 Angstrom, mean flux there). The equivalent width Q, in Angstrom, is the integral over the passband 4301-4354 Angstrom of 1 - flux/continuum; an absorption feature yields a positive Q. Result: -1.9 Angstrom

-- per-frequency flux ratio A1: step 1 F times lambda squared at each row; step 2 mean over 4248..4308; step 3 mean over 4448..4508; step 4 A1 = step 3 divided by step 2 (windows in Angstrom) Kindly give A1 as 1.56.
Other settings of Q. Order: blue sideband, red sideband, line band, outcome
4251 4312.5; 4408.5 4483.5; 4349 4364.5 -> -2.3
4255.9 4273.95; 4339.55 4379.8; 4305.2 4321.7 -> 1.9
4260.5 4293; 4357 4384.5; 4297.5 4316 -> 4.4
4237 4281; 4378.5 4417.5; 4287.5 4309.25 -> 3.9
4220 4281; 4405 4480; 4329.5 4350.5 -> -1.6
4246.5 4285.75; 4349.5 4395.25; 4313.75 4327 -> -0.4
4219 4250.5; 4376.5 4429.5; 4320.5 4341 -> -0.4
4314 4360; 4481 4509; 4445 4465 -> 2.2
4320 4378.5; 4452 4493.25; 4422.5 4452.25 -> 0.3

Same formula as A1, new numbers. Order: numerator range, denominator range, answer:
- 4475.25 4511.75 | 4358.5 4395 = 1.26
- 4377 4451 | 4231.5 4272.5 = 1.26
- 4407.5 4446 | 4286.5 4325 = 1.42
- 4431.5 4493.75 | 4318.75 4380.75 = 1.12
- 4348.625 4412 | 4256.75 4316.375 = 1.33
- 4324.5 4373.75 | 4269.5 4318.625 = 1.36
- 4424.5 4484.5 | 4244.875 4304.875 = 1.43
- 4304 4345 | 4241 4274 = 1.08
